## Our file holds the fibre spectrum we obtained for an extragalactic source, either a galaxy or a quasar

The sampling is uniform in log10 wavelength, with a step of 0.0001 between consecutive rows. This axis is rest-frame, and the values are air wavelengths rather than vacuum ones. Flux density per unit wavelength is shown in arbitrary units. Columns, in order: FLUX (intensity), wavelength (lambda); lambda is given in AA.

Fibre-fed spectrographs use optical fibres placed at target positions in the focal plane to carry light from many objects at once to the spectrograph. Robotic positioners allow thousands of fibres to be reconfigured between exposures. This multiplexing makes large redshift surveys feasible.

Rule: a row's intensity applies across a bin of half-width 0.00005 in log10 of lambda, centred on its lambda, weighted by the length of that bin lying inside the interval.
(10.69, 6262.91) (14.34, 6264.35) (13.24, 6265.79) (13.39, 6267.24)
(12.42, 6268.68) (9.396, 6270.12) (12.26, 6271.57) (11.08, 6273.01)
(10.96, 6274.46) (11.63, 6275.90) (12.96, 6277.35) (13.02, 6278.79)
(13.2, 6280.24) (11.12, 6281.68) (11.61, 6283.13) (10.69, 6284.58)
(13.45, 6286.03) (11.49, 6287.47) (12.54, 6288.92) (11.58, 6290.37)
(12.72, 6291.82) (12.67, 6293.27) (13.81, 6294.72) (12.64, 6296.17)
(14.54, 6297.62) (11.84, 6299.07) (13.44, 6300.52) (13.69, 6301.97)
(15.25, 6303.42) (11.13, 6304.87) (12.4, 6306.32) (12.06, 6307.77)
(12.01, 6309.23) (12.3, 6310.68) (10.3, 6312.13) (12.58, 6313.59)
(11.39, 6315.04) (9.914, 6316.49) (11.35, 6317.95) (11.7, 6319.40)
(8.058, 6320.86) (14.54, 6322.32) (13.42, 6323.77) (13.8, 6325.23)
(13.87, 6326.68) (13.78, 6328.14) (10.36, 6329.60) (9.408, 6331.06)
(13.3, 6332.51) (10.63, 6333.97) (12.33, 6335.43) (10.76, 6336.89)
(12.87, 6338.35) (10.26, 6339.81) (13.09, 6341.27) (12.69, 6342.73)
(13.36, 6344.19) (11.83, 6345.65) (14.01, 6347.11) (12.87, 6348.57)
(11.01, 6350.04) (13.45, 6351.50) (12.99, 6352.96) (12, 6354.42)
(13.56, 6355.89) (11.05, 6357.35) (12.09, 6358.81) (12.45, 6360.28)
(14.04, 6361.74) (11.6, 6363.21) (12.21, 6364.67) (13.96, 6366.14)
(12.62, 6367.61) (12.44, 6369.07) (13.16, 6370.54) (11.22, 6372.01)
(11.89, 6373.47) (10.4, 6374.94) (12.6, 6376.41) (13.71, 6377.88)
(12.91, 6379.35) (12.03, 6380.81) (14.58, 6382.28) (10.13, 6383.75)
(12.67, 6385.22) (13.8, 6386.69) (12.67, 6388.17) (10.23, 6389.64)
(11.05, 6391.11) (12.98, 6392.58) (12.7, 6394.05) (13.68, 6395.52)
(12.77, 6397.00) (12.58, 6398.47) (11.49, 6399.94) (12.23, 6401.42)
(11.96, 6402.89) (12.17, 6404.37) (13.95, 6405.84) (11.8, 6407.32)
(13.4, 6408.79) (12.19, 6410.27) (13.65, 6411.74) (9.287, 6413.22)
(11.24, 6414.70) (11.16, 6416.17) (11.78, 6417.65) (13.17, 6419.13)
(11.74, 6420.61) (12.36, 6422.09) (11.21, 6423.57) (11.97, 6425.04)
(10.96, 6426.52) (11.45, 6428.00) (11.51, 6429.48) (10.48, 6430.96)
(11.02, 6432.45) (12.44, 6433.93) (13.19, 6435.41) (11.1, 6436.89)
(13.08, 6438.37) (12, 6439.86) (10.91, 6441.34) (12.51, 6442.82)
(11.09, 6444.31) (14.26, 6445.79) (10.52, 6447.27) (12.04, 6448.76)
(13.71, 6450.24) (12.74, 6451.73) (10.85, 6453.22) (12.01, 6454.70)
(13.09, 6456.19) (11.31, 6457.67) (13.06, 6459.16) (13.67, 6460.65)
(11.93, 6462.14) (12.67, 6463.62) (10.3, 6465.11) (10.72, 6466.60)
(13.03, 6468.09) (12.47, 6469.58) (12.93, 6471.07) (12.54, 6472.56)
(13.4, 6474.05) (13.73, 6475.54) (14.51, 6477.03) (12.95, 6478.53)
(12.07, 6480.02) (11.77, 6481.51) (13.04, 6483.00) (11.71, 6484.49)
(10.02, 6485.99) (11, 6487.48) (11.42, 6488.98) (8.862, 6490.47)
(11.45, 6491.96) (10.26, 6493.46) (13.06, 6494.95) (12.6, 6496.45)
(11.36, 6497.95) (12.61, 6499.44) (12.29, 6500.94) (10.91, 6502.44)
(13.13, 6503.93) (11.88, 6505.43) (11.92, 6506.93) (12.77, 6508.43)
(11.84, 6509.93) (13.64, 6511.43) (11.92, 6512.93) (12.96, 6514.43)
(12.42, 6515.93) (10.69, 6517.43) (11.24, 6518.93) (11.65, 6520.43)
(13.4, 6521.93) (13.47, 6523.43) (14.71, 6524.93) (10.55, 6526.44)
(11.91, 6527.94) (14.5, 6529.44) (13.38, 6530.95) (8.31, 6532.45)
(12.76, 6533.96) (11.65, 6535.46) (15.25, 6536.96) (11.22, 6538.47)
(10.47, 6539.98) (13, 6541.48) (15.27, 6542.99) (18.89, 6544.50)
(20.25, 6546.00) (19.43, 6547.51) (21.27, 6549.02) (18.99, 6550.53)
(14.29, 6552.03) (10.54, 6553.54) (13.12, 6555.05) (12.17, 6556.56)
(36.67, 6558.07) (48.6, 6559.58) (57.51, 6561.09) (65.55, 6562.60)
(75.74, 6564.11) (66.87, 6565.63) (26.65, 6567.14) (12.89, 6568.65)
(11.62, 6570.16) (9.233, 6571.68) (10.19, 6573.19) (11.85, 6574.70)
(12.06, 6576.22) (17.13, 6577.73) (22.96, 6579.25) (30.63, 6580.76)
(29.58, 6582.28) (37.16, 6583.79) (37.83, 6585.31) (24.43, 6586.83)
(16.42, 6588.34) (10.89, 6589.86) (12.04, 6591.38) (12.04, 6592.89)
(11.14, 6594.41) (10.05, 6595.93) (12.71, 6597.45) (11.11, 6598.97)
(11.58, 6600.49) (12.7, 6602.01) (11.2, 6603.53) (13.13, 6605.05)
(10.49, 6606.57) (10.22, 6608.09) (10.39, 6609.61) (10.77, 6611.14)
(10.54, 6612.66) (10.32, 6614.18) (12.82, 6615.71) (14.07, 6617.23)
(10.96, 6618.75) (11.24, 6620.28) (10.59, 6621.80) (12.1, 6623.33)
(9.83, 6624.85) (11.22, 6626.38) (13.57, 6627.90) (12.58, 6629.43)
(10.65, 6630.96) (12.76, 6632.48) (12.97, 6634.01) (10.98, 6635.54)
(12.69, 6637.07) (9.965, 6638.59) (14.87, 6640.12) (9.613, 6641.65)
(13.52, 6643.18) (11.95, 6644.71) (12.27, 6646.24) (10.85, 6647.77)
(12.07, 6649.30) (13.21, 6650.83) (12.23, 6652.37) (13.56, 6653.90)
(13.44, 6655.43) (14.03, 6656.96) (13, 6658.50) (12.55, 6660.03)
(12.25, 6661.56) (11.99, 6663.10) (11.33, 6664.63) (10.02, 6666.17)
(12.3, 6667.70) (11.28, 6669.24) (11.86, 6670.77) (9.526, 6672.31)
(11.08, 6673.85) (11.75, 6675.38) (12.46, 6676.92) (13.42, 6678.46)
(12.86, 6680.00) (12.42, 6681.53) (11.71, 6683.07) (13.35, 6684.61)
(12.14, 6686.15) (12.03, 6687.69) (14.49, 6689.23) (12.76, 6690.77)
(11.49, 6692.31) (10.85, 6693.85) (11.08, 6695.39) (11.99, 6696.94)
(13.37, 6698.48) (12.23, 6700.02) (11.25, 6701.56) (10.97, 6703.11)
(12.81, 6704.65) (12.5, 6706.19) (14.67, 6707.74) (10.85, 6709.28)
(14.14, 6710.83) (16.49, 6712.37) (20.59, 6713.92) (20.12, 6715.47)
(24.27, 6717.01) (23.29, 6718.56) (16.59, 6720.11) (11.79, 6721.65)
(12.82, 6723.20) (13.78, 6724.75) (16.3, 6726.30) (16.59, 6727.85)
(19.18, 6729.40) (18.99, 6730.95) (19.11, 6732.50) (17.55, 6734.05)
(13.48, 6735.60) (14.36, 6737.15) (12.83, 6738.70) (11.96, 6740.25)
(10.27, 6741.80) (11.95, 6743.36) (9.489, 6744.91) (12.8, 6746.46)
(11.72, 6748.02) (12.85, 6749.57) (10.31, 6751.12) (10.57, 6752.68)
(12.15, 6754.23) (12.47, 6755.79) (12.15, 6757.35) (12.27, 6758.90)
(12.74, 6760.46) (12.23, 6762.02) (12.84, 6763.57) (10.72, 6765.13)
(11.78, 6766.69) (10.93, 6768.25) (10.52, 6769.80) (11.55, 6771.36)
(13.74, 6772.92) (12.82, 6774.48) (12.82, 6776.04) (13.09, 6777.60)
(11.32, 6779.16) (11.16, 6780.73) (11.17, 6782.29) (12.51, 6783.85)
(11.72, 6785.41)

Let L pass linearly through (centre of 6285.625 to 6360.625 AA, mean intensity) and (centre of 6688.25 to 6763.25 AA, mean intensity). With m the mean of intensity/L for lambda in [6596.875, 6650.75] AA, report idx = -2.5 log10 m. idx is 0.16 mag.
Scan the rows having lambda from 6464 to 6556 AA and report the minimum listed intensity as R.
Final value 8.31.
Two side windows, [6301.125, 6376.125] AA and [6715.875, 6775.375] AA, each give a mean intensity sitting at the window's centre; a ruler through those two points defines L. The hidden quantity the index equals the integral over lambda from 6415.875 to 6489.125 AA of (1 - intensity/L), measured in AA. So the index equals 3.2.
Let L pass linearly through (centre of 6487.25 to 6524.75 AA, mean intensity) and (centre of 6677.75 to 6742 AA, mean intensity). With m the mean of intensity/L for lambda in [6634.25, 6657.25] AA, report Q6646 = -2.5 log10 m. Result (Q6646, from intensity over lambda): 0.111 mag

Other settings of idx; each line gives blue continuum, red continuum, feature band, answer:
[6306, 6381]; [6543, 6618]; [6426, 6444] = 0.31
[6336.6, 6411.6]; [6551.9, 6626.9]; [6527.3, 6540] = 0.42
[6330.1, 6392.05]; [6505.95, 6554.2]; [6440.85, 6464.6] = 0.06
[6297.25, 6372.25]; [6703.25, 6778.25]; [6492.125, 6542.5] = 0.07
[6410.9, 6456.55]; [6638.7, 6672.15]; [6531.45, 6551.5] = -0.25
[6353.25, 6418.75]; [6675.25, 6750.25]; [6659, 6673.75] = 0.20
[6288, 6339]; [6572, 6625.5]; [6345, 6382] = 0.02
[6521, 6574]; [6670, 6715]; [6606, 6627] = 0.49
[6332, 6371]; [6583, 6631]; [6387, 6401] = 0.03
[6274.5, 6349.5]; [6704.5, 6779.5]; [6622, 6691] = 0.12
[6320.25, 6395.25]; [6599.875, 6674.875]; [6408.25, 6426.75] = 0.03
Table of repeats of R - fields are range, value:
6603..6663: 9.613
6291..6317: 9.914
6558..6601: 9.233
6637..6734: 9.526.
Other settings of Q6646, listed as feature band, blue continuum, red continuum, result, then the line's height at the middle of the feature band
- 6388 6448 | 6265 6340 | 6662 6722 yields 0.045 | 12.5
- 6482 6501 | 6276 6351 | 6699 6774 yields 0.129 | 12.9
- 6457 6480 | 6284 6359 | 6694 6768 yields 0.023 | 12.9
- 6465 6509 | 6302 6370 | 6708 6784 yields 0.068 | 12.8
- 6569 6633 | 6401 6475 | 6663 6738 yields -0.092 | 13.2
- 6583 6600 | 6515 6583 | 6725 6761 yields 0.087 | 19.1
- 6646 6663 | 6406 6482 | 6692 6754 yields 0.086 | 13.7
